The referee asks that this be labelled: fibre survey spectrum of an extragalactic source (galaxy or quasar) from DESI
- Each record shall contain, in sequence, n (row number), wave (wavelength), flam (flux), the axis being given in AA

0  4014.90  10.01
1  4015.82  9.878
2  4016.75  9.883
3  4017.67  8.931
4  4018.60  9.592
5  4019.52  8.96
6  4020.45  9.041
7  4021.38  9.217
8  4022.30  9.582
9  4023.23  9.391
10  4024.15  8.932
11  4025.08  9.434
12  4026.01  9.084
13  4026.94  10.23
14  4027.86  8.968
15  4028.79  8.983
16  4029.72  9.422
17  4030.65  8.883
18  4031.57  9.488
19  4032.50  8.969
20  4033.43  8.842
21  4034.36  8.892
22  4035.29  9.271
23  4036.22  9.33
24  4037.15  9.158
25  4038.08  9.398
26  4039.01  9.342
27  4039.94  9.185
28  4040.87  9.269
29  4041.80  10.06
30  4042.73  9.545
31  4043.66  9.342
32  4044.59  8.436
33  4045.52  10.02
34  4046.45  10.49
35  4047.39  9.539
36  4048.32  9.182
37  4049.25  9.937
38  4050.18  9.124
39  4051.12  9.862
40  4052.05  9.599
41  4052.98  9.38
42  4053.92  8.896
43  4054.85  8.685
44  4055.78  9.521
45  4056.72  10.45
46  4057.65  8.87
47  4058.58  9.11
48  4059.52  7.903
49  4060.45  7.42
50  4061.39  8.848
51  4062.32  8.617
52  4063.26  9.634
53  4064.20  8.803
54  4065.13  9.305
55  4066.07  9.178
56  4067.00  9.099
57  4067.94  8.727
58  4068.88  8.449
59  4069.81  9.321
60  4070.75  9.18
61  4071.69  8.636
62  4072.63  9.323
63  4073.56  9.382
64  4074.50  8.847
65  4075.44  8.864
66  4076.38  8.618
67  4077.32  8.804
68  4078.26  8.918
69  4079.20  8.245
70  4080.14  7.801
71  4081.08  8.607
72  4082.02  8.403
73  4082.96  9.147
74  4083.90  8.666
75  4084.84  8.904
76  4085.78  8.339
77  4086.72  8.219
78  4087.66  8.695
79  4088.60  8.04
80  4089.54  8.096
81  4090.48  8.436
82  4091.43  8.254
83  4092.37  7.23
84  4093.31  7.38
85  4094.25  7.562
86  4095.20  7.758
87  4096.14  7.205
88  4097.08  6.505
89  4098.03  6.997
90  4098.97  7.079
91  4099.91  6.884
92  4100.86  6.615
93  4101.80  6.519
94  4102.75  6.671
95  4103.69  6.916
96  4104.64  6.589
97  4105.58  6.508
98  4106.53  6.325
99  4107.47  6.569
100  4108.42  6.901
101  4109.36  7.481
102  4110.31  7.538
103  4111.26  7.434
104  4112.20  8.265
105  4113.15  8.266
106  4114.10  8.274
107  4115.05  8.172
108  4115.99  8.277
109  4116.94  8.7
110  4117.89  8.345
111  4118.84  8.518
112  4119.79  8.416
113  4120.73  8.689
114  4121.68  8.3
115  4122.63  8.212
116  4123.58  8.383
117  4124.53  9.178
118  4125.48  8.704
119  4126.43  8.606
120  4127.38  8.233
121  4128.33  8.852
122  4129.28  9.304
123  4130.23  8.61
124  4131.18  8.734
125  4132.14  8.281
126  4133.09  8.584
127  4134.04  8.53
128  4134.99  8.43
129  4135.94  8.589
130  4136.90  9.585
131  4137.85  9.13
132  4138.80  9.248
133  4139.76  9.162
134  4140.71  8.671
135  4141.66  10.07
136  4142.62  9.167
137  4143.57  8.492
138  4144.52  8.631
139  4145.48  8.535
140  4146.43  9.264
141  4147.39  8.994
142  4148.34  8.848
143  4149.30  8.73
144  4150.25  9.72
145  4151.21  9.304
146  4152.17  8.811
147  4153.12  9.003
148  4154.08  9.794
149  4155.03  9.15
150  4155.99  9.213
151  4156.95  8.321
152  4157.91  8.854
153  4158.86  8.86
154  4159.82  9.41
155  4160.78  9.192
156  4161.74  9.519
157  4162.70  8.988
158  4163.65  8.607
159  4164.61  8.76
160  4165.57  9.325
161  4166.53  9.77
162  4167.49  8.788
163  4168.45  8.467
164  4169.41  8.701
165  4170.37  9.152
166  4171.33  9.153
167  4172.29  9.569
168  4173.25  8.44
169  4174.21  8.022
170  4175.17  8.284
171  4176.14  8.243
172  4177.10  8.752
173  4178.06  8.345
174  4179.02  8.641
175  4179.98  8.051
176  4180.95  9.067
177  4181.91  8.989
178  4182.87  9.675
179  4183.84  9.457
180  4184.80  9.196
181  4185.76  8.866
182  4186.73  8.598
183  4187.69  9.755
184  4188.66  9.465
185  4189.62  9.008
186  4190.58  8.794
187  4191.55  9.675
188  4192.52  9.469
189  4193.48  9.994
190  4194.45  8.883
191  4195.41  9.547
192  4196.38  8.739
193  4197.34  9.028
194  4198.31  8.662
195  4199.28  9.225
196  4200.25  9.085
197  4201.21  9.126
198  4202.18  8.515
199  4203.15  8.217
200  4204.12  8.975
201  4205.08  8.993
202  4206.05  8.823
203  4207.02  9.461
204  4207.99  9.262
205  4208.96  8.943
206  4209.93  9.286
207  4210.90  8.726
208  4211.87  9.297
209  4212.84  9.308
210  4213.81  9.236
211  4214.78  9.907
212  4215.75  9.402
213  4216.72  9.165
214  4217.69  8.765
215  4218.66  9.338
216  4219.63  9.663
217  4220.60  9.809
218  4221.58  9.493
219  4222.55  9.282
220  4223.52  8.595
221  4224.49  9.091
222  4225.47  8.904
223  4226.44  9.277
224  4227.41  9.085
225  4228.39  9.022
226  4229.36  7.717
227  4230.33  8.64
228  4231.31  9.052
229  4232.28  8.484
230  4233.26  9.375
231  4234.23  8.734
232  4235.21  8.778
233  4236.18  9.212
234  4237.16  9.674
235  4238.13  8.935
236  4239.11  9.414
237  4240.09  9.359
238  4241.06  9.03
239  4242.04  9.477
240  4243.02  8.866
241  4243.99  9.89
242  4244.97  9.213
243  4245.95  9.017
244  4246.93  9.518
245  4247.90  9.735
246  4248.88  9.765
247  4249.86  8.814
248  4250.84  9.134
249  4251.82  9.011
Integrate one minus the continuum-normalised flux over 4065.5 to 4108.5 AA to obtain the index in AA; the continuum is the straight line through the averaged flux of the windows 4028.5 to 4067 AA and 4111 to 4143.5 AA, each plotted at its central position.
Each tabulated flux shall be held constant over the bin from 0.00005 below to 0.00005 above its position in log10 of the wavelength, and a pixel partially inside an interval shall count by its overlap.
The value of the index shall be 4.6 AA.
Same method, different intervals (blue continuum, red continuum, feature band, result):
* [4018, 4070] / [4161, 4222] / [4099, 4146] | 4.89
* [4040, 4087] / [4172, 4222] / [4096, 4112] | 3.82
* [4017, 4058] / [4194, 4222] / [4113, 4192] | 2.89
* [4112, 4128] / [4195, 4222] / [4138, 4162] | -1.08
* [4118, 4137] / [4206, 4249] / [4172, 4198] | -0.12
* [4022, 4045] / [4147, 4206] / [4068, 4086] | 0.81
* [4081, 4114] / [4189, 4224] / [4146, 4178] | -1.71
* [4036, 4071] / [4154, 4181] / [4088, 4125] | 5.79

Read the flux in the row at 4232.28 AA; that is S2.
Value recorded 8.484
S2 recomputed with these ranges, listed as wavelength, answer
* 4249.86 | 8.814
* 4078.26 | 8.918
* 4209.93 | 9.286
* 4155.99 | 9.213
